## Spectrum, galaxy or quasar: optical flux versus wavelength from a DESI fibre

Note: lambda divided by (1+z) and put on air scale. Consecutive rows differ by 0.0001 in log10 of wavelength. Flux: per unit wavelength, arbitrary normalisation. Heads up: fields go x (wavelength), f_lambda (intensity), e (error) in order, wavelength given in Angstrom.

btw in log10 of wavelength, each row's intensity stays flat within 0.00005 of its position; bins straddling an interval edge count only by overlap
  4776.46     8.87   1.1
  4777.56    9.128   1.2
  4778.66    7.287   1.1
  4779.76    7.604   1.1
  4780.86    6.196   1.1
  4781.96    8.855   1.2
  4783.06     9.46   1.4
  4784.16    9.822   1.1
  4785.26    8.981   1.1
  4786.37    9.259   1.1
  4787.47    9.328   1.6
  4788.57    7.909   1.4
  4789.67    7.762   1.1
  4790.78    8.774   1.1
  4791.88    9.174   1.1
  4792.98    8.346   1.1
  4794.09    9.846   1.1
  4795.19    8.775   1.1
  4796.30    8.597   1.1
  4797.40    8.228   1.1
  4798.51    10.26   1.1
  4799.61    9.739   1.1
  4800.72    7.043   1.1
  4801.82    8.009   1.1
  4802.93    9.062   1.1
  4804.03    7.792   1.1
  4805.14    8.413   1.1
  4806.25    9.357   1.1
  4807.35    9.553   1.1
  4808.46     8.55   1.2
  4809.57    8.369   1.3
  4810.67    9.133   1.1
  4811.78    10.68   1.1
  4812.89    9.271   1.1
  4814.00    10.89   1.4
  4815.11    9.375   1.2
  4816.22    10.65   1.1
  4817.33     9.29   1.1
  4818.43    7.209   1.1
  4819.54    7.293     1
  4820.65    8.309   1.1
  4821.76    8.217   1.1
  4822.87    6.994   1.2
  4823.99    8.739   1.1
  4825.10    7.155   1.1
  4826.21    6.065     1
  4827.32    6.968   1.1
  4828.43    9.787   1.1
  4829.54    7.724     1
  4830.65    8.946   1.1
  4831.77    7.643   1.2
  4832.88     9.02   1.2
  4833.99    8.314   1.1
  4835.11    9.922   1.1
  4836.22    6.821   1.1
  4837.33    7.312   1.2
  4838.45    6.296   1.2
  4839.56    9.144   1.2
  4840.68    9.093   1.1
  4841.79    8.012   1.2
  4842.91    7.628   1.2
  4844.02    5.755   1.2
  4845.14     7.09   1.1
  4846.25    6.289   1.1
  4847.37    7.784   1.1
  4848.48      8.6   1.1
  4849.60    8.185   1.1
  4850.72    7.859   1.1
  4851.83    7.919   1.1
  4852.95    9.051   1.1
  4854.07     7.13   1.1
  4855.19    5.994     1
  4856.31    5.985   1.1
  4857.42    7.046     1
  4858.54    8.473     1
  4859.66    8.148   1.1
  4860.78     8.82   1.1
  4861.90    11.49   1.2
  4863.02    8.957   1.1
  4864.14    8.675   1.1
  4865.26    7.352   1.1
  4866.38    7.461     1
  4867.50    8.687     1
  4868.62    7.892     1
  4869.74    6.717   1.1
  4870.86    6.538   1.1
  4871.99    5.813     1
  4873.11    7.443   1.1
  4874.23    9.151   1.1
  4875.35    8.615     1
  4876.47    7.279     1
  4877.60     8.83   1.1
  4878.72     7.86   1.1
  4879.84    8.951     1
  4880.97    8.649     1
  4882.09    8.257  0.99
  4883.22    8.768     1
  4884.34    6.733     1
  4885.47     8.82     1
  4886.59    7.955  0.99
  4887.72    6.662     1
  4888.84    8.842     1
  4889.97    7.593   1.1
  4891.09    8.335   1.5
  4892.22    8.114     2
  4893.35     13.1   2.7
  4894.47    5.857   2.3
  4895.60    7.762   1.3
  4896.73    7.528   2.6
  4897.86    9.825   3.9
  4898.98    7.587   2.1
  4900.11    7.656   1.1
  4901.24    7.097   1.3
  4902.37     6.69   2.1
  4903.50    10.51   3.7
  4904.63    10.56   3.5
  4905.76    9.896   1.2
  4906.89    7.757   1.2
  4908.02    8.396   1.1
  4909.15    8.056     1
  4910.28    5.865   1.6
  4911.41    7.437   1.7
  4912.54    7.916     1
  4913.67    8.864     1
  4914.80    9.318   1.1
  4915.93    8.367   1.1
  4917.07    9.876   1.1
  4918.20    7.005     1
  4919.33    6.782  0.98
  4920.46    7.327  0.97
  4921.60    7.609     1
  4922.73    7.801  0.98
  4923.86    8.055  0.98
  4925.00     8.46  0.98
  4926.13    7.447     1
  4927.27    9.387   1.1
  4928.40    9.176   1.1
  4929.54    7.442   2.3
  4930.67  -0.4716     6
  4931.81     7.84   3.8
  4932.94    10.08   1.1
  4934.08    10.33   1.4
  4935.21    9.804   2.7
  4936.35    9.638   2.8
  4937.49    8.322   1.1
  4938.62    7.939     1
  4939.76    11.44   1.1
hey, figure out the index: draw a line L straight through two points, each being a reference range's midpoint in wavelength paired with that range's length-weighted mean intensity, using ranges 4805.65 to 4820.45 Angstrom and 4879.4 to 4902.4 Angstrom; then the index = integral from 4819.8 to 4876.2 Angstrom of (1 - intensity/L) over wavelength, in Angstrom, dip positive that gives 5.58 Angstrom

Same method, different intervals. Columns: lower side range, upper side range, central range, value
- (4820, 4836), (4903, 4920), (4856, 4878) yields 0.7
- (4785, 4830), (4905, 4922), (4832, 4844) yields 0.6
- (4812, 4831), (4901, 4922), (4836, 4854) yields 1.5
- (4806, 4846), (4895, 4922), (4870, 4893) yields 0.6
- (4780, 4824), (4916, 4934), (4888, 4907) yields -1.4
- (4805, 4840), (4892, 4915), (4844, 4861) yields 1.8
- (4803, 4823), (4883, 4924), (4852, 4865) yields 0.6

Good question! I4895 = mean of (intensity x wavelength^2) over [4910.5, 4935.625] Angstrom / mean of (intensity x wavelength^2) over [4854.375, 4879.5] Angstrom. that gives 1.0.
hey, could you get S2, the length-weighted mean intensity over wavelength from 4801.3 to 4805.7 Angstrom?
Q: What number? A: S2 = 8.31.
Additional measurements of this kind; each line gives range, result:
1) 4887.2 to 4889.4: 7.79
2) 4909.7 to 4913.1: 7.08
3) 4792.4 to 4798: 8.76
